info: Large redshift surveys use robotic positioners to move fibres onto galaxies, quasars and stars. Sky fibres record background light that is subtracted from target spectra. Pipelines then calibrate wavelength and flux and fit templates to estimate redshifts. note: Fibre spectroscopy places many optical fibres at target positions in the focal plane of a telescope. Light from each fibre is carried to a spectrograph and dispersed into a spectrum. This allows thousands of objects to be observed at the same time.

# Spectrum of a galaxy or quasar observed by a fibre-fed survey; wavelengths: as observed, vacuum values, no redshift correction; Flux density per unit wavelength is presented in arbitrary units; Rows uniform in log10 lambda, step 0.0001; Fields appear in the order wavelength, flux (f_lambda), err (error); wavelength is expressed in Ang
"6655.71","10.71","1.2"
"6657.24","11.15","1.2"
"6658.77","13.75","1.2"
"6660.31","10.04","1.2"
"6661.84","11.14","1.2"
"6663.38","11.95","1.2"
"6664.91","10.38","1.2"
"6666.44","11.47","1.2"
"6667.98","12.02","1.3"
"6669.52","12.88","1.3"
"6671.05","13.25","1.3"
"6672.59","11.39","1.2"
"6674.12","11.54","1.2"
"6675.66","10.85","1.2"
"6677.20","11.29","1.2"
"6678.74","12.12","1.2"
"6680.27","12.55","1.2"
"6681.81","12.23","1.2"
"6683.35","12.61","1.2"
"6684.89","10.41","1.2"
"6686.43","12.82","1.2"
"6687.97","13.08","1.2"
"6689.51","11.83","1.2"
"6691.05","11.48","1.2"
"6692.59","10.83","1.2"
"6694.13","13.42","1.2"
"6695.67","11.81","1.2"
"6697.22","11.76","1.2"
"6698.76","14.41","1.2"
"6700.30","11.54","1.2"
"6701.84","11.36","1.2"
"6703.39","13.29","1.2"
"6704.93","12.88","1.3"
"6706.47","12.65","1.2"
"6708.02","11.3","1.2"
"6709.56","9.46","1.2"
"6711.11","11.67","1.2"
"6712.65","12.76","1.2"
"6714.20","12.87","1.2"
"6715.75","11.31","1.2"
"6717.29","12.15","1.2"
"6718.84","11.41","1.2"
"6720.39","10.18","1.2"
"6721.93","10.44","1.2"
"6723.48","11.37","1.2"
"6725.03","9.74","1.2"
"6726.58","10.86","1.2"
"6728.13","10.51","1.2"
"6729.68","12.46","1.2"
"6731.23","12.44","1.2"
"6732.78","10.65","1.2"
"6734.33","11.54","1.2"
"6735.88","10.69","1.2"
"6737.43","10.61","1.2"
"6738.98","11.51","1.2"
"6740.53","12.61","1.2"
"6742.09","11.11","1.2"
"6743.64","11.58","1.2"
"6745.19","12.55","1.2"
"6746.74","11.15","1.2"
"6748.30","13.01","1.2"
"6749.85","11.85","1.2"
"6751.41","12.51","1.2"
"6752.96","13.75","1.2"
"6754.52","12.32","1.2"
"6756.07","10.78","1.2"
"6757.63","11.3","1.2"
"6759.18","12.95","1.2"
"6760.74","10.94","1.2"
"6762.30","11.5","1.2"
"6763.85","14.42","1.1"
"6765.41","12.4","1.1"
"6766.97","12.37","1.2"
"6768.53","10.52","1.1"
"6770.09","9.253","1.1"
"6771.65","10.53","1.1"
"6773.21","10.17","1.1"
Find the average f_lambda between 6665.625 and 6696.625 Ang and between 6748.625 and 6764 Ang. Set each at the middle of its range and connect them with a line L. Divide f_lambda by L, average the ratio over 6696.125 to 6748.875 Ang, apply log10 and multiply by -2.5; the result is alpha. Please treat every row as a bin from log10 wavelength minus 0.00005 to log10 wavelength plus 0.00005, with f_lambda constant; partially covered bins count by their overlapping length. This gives 0.04 mag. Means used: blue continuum 12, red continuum 12.2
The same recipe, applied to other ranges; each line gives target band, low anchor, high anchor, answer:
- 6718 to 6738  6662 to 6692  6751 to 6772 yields 0.08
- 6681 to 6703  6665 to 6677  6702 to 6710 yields -0.02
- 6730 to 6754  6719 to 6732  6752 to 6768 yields -0.02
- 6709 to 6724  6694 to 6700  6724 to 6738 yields 0.03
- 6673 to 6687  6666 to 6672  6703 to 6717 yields 0.04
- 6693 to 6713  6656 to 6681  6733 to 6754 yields -0.03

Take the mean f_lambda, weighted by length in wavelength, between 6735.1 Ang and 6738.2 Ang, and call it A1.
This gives 10.7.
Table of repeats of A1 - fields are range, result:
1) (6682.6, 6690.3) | 12.1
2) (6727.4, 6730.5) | 11.5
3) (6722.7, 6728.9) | 10.6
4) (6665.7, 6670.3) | 12.1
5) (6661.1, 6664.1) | 11.5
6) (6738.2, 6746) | 11.9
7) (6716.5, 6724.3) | 11.1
